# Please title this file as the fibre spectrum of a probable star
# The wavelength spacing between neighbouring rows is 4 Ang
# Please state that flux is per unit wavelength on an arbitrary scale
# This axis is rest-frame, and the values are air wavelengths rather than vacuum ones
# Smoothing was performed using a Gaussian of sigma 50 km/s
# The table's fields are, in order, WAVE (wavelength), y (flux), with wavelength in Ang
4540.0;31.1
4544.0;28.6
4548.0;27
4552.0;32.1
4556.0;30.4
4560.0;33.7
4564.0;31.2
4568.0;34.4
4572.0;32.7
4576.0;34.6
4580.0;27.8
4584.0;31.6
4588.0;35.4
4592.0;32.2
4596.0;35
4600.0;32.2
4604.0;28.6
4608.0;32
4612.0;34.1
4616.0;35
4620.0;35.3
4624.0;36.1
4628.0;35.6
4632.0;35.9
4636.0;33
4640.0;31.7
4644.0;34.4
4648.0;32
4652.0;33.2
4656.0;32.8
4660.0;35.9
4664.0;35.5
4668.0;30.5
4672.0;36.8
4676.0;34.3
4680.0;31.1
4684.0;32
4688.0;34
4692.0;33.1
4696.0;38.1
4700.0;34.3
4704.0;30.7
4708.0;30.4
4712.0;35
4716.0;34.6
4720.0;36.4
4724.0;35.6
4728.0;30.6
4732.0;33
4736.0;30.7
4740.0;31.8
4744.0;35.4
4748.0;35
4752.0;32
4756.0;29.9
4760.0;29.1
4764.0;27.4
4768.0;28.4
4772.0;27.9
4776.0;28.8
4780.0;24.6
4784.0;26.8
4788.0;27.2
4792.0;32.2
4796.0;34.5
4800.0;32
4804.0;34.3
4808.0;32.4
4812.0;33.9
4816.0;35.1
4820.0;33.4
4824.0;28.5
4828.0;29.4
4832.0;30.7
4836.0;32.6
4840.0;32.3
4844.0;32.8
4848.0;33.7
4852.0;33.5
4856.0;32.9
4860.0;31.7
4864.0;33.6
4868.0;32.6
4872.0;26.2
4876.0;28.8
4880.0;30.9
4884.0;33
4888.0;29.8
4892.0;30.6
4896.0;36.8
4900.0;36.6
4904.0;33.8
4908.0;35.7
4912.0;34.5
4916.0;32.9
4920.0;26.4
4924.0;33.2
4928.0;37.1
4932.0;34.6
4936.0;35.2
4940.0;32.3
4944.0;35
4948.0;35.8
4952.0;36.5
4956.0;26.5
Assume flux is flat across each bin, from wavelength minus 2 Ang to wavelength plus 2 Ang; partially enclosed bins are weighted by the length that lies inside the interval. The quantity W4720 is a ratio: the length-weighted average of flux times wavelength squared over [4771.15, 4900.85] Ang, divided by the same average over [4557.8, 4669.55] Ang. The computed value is 1.04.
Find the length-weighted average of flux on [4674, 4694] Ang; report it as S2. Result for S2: 32.9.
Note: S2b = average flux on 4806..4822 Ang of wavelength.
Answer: 33.7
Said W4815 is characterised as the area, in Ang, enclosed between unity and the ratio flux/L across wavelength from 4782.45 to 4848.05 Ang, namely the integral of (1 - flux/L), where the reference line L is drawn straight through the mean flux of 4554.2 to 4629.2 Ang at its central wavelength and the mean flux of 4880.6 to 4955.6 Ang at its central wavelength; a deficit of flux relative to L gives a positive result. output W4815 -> 3.2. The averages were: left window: 33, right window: 33.7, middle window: 31.9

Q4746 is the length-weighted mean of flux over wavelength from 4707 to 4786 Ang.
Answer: 31.2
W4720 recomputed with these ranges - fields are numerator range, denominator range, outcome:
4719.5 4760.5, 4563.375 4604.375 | 1.07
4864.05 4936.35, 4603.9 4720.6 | 1.07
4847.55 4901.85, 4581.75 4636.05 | 1.07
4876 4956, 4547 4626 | 1.18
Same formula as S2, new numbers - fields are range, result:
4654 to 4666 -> 34.7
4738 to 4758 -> 32.8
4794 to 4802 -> 33.2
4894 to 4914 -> 35.5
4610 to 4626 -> 35.1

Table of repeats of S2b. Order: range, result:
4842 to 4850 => 33.2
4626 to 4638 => 34.8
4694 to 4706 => 34.4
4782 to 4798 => 30.2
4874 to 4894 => 30.6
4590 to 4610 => 32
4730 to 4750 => 33.2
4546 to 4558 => 29.8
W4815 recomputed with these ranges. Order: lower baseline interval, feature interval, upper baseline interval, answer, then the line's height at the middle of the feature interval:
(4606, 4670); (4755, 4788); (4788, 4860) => 5.1 Ang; 32.9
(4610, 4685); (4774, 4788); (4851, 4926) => 2.6 Ang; 33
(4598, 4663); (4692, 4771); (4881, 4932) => 2.4 Ang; 33.5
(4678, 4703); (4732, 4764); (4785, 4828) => 1.1 Ang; 32.9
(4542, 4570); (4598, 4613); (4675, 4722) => 0.2 Ang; 32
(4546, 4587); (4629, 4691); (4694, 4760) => -1.9 Ang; 32.6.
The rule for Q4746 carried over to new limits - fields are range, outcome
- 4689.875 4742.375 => 33.4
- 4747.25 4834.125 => 30.6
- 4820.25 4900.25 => 31.8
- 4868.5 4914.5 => 32.4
